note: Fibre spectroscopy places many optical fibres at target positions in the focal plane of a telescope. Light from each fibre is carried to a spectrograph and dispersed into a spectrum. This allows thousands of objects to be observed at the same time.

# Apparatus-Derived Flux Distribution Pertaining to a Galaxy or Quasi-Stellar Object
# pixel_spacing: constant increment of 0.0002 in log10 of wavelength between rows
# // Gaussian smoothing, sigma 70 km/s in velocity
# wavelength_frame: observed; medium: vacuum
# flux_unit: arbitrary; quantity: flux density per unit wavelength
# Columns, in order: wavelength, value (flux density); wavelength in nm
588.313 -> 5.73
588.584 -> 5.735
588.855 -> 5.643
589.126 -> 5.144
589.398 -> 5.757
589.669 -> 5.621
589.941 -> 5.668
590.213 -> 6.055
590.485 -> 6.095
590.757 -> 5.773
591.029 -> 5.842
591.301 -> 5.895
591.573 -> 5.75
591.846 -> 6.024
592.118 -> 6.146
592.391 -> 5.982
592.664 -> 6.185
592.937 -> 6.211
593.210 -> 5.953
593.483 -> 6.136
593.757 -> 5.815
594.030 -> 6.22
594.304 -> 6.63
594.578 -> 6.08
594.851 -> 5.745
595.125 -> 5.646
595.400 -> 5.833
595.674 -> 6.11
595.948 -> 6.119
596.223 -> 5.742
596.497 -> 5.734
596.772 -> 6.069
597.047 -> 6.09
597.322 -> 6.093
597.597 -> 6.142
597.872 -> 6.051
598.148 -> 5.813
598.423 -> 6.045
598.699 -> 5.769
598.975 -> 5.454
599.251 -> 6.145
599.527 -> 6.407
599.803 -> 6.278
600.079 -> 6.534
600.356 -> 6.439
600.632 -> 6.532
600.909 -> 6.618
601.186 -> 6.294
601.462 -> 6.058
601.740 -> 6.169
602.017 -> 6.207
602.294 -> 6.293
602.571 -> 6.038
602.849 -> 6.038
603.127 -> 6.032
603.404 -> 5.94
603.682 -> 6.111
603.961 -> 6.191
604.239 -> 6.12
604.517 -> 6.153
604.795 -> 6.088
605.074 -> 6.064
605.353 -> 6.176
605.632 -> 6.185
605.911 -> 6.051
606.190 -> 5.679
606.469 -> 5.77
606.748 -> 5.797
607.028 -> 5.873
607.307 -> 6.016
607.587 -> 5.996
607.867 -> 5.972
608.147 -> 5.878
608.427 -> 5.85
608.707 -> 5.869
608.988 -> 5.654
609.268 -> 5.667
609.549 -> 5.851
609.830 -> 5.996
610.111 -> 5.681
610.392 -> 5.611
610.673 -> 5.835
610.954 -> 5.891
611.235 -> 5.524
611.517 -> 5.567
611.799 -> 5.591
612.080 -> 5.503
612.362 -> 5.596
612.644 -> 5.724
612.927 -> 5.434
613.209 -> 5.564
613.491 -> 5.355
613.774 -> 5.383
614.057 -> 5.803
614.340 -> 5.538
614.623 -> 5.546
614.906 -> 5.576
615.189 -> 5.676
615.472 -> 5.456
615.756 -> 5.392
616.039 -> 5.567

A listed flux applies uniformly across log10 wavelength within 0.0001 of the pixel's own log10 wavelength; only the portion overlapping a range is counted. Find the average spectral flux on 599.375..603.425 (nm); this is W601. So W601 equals 6.27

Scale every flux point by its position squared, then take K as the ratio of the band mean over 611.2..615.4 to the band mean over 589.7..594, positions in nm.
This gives 1.00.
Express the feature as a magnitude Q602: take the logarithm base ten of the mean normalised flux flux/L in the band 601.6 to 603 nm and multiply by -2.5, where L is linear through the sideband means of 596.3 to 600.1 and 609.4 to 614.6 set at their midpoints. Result -0.04 mag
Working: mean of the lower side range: 6.03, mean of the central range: 6.14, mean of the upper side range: 5.63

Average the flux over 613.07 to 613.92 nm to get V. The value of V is 5.43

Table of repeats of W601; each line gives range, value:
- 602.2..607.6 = 6.03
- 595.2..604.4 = 6.1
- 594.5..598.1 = 5.95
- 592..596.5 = 6.02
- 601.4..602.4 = 6.18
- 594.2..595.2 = 6.03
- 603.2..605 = 6.1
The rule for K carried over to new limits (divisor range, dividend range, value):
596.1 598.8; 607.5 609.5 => 1.02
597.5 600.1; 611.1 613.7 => 0.96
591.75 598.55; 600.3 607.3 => 1.04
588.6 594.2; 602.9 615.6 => 1.04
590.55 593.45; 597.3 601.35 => 1.06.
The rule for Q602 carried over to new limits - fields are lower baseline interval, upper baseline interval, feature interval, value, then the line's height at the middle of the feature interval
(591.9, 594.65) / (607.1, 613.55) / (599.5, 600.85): -0.08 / 5.97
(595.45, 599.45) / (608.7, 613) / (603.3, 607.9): -0.04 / 5.79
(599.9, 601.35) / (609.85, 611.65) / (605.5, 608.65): 0.01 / 5.99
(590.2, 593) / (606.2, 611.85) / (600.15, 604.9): -0.06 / 5.87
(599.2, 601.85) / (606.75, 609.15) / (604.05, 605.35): -0.01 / 6.09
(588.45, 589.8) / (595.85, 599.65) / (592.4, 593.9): -0.05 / 5.76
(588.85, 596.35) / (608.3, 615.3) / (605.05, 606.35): -0.05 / 5.74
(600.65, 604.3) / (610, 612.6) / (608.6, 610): -0.01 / 5.77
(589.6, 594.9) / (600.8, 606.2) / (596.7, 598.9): 0.01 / 6.07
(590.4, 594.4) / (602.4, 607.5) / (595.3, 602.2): -0.02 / 6.03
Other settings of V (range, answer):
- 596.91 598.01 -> 6.09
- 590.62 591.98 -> 5.86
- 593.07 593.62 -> 6.05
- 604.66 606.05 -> 6.11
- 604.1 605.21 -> 6.11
